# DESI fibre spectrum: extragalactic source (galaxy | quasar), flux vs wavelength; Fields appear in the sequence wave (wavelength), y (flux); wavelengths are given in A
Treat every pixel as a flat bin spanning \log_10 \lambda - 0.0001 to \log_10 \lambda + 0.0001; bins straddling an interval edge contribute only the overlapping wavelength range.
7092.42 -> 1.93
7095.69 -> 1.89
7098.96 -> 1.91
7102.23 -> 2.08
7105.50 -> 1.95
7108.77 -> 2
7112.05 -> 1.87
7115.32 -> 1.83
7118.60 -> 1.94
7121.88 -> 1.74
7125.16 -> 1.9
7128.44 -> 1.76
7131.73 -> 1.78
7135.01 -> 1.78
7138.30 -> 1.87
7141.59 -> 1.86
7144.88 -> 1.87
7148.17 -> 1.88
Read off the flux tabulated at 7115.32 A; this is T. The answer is 1.83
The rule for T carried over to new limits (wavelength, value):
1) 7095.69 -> 1.89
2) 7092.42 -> 1.93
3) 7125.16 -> 1.9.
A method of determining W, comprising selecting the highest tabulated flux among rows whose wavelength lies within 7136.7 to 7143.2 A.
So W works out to 1.87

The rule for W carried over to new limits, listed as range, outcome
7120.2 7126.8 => 1.9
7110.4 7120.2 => 1.94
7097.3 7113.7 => 2.08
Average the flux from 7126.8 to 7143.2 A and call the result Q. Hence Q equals 1.81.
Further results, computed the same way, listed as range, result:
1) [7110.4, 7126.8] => 1.86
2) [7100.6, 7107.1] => 2.02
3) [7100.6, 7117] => 1.95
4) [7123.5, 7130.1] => 1.83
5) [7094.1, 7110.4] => 1.97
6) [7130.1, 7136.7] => 1.78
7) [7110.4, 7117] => 1.85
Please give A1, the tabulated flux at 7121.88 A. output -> 1.74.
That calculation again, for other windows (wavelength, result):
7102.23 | 2.08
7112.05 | 1.87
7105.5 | 1.95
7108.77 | 2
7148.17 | 1.88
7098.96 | 1.91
